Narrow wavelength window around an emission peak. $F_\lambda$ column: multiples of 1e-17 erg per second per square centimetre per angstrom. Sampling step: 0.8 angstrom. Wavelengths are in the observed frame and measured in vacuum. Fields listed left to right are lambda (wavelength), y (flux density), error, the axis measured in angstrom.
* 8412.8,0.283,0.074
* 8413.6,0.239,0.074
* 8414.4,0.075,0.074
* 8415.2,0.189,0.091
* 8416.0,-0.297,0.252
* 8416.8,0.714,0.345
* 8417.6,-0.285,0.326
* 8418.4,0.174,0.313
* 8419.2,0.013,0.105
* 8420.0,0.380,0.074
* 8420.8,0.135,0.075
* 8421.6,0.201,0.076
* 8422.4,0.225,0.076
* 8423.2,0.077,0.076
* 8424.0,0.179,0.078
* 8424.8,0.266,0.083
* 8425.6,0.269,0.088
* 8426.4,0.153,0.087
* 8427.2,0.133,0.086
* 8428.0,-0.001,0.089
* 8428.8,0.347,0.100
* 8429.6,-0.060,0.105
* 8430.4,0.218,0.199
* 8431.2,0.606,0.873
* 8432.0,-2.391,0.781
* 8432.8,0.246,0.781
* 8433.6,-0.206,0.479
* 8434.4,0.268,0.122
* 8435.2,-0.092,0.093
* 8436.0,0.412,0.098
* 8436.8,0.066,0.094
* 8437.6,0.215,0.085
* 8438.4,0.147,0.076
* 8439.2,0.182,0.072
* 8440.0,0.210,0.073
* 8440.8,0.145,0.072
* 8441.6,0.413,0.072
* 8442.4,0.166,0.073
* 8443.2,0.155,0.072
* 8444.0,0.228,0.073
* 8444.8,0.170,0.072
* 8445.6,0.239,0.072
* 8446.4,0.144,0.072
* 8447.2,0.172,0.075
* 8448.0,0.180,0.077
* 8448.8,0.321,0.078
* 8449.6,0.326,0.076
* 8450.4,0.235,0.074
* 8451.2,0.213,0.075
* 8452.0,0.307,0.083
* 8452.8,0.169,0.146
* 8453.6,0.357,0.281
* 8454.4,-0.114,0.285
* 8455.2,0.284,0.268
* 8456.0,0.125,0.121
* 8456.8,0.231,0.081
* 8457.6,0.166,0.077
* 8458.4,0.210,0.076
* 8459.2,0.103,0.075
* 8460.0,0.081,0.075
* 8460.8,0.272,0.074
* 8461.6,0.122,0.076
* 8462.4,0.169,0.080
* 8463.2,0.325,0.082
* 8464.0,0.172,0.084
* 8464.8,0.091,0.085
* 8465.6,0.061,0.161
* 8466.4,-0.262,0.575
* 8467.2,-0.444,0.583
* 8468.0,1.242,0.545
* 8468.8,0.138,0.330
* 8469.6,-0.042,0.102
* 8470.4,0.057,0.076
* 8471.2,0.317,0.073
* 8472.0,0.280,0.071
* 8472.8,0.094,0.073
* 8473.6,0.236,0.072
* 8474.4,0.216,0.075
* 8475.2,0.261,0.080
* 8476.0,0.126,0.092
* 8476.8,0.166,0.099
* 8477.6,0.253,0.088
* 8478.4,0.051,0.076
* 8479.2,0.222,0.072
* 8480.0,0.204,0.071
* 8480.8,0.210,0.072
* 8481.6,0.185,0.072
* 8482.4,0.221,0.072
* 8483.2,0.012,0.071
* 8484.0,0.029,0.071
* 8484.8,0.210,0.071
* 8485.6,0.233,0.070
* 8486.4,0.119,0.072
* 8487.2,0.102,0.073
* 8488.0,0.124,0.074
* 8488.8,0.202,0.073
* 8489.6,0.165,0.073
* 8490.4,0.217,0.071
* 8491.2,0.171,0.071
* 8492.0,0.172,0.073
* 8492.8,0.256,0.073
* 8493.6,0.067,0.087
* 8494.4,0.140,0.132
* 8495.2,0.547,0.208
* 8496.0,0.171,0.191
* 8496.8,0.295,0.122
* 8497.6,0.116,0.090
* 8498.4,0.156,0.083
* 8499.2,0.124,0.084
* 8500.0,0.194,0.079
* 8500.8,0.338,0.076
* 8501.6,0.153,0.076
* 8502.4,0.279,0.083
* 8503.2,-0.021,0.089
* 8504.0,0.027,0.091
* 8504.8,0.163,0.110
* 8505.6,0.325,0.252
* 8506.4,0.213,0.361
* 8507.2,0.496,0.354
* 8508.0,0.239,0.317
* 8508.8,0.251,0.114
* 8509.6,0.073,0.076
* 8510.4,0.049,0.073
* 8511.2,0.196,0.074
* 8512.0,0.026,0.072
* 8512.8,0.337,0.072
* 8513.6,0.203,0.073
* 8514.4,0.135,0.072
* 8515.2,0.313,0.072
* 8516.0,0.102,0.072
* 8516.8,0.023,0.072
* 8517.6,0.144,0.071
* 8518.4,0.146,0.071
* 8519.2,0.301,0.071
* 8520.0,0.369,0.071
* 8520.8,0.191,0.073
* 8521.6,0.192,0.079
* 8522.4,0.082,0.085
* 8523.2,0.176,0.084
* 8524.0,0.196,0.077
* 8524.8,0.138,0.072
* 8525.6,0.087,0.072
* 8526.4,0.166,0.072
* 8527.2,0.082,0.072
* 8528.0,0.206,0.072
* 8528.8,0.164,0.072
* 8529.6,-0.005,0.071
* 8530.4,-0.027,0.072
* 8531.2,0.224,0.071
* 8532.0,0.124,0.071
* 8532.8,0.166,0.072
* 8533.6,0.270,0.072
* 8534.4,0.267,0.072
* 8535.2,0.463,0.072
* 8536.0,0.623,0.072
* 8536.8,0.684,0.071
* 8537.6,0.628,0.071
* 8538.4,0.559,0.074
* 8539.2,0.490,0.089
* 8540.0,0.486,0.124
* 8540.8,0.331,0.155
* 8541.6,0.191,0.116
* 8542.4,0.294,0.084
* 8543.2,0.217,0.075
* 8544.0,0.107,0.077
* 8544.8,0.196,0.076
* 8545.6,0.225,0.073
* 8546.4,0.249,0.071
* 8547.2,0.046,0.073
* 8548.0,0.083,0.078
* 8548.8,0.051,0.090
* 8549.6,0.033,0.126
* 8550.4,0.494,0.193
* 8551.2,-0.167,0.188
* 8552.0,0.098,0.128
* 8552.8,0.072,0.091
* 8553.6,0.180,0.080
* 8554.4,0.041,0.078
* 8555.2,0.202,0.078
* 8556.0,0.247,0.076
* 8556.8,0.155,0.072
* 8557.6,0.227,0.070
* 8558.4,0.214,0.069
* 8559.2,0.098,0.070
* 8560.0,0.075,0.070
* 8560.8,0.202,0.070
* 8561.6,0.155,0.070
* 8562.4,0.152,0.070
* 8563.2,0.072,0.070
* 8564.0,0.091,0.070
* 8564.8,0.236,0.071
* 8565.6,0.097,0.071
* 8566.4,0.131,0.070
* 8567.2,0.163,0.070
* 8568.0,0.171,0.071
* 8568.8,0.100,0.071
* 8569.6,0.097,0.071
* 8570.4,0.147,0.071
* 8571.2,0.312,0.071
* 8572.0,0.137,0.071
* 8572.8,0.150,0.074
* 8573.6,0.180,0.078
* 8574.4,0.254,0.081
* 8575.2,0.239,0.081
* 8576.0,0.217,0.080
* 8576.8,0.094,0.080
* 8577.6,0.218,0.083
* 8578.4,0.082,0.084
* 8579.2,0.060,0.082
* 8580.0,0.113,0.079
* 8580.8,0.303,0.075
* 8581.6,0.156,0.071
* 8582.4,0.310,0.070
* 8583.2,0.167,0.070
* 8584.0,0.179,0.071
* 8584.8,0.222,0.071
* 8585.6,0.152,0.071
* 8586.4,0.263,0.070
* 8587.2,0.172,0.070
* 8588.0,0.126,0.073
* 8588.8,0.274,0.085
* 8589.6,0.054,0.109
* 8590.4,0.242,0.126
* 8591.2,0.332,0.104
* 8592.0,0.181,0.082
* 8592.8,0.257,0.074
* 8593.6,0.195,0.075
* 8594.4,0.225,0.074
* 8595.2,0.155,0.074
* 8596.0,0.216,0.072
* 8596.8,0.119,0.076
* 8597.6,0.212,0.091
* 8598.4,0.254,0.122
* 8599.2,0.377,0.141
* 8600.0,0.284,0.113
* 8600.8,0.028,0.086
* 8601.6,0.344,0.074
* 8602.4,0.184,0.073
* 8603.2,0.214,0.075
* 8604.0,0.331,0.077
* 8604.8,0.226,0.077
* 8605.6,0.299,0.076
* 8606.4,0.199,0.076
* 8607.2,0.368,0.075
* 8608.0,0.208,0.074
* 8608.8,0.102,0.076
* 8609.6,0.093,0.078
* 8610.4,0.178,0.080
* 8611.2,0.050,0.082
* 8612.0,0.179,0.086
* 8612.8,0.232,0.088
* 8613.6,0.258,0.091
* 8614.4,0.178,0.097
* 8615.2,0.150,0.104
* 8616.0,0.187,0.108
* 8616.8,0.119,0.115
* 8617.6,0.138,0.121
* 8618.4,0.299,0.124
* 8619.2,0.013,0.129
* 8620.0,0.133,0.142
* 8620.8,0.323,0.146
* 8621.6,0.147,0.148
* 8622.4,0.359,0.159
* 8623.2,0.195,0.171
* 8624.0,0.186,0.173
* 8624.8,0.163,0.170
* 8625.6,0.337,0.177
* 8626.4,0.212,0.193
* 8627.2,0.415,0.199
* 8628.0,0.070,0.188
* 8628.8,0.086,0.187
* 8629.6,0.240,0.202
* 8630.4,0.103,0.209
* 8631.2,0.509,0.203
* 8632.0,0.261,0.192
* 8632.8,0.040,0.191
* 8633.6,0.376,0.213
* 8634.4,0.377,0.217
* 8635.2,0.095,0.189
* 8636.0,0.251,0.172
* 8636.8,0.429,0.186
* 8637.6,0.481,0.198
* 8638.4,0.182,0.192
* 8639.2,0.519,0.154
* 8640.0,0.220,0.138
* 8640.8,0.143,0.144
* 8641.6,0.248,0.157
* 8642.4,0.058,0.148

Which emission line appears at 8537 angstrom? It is H-gamma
